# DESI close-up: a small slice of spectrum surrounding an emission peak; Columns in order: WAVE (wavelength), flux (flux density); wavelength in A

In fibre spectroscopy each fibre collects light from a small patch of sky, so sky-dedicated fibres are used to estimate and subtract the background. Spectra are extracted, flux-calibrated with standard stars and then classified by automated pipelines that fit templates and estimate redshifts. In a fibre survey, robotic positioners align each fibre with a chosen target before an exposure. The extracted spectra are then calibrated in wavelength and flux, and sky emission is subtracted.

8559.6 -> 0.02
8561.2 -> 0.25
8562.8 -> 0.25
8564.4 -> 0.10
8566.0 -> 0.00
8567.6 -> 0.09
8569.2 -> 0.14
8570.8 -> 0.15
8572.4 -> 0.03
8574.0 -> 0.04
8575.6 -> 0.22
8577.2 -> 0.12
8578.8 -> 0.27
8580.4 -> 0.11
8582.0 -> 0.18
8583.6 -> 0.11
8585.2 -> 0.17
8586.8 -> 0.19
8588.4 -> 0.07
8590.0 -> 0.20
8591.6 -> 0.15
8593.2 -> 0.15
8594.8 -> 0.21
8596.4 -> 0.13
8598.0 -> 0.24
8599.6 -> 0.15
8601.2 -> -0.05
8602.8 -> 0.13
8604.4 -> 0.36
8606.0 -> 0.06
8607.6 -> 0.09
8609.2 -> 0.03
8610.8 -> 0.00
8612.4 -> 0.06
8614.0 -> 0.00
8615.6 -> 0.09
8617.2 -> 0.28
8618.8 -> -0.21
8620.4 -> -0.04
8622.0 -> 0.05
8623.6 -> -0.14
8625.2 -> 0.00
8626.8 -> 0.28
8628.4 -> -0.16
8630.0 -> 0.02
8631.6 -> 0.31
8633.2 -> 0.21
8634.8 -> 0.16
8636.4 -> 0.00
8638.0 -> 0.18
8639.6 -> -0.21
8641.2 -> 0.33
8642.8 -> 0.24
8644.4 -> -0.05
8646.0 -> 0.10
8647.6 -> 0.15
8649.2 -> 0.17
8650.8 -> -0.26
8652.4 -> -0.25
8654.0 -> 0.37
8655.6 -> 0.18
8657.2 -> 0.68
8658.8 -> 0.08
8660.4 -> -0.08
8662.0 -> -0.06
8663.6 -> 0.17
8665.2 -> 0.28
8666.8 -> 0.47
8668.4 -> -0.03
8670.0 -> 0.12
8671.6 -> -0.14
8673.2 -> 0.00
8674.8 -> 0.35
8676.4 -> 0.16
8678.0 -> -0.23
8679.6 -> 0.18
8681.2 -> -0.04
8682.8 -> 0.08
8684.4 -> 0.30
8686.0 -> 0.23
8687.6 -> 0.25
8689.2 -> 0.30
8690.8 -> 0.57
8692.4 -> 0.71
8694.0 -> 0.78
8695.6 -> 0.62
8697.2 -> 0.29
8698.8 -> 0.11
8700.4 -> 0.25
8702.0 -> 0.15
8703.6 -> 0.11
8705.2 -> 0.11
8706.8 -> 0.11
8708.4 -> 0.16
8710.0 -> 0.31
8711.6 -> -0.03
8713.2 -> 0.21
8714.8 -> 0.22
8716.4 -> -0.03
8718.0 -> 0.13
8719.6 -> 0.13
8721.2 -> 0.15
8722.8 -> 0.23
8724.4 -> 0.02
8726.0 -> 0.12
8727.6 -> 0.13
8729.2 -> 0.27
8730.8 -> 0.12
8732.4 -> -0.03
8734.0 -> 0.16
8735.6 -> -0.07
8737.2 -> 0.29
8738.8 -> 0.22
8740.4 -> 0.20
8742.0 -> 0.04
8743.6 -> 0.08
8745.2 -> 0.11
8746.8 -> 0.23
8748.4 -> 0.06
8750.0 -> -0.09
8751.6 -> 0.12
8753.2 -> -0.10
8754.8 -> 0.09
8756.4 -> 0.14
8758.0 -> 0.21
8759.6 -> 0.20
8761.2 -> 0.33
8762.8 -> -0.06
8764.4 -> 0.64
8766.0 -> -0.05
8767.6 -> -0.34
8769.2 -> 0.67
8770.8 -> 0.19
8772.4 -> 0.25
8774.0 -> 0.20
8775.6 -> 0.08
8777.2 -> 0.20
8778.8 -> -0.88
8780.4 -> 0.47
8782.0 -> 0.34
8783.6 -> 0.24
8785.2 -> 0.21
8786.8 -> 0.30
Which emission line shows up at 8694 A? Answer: Hgamma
